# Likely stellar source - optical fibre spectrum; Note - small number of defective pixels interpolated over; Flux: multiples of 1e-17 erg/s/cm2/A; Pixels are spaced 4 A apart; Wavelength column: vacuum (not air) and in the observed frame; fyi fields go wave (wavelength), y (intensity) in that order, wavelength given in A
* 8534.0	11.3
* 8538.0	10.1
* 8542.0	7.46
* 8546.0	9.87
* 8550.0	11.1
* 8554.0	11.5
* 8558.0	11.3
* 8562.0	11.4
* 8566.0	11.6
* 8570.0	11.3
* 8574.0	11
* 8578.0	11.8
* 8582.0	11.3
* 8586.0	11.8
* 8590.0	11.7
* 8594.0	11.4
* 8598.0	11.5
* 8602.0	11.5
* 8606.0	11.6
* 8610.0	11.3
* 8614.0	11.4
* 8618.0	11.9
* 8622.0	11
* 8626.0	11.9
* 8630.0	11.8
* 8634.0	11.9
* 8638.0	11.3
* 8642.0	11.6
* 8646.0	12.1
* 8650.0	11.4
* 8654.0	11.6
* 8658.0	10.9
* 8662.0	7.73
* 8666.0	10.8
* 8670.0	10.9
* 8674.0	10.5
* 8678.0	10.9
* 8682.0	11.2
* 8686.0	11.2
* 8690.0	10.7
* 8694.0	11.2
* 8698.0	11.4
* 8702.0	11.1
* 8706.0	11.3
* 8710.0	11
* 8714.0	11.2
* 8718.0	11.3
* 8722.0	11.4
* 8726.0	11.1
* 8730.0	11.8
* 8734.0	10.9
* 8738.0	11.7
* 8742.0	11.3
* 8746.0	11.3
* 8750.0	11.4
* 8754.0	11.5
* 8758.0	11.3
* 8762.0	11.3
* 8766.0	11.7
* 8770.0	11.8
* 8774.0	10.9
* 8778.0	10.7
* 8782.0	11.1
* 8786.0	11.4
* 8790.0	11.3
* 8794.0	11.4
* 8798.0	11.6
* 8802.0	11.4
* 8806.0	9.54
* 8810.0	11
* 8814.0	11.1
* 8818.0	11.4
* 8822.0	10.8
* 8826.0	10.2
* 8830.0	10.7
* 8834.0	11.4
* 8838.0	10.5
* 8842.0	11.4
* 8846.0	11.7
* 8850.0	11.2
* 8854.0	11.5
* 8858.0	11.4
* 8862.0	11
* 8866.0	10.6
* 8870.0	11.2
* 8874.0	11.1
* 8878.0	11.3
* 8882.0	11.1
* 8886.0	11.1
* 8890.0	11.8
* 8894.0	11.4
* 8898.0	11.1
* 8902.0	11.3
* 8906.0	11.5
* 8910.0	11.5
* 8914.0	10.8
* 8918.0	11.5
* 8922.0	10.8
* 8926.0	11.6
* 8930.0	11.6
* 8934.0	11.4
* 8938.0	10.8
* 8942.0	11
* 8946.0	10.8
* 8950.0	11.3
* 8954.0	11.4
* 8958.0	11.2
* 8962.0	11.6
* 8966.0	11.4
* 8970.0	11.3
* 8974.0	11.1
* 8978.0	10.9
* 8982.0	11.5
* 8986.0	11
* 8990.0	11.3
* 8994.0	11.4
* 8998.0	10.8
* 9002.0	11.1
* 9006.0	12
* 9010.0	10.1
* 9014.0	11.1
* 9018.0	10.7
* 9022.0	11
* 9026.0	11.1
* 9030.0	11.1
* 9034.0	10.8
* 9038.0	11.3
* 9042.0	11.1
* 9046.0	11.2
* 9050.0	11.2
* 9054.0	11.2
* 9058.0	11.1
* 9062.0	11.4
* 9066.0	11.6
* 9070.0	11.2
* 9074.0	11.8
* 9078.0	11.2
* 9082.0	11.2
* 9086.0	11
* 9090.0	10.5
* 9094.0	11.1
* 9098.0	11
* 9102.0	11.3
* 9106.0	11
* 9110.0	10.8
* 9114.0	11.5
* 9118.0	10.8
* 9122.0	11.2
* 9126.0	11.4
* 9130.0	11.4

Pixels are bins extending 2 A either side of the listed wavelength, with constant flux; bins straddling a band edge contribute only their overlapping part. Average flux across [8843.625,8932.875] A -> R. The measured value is 11.3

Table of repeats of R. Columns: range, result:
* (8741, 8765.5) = 11.4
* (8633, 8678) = 11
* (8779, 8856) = 11.1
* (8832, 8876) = 11.2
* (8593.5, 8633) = 11.5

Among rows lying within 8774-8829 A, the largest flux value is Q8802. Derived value 11.6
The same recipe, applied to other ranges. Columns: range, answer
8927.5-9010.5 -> 12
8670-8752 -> 11.8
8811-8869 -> 11.7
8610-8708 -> 12.1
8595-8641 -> 11.9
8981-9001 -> 11.5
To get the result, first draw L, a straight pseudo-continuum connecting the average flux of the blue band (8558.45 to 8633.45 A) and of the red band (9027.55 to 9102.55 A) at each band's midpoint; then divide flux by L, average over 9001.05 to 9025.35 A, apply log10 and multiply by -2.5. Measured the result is 0.02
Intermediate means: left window 11.5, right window 11.2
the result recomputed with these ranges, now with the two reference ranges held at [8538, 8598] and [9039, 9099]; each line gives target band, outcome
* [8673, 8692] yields 0.014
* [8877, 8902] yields -0.016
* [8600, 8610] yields -0.045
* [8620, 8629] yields -0.043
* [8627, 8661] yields -0.041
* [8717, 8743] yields -0.028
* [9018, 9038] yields 0.017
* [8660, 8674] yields 0.119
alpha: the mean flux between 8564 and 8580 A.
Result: 11.4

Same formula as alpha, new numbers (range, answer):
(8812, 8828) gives 10.9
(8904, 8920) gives 11.3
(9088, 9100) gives 10.9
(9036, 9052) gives 11.2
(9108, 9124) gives 11.1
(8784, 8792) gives 11.4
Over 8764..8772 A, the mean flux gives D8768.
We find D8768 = 11.8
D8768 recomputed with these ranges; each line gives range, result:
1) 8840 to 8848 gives 11.6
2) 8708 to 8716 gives 11.1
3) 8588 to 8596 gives 11.6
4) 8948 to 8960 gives 11.3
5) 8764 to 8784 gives 11.2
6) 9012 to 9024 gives 10.9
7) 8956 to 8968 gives 11.4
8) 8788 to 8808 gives 11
